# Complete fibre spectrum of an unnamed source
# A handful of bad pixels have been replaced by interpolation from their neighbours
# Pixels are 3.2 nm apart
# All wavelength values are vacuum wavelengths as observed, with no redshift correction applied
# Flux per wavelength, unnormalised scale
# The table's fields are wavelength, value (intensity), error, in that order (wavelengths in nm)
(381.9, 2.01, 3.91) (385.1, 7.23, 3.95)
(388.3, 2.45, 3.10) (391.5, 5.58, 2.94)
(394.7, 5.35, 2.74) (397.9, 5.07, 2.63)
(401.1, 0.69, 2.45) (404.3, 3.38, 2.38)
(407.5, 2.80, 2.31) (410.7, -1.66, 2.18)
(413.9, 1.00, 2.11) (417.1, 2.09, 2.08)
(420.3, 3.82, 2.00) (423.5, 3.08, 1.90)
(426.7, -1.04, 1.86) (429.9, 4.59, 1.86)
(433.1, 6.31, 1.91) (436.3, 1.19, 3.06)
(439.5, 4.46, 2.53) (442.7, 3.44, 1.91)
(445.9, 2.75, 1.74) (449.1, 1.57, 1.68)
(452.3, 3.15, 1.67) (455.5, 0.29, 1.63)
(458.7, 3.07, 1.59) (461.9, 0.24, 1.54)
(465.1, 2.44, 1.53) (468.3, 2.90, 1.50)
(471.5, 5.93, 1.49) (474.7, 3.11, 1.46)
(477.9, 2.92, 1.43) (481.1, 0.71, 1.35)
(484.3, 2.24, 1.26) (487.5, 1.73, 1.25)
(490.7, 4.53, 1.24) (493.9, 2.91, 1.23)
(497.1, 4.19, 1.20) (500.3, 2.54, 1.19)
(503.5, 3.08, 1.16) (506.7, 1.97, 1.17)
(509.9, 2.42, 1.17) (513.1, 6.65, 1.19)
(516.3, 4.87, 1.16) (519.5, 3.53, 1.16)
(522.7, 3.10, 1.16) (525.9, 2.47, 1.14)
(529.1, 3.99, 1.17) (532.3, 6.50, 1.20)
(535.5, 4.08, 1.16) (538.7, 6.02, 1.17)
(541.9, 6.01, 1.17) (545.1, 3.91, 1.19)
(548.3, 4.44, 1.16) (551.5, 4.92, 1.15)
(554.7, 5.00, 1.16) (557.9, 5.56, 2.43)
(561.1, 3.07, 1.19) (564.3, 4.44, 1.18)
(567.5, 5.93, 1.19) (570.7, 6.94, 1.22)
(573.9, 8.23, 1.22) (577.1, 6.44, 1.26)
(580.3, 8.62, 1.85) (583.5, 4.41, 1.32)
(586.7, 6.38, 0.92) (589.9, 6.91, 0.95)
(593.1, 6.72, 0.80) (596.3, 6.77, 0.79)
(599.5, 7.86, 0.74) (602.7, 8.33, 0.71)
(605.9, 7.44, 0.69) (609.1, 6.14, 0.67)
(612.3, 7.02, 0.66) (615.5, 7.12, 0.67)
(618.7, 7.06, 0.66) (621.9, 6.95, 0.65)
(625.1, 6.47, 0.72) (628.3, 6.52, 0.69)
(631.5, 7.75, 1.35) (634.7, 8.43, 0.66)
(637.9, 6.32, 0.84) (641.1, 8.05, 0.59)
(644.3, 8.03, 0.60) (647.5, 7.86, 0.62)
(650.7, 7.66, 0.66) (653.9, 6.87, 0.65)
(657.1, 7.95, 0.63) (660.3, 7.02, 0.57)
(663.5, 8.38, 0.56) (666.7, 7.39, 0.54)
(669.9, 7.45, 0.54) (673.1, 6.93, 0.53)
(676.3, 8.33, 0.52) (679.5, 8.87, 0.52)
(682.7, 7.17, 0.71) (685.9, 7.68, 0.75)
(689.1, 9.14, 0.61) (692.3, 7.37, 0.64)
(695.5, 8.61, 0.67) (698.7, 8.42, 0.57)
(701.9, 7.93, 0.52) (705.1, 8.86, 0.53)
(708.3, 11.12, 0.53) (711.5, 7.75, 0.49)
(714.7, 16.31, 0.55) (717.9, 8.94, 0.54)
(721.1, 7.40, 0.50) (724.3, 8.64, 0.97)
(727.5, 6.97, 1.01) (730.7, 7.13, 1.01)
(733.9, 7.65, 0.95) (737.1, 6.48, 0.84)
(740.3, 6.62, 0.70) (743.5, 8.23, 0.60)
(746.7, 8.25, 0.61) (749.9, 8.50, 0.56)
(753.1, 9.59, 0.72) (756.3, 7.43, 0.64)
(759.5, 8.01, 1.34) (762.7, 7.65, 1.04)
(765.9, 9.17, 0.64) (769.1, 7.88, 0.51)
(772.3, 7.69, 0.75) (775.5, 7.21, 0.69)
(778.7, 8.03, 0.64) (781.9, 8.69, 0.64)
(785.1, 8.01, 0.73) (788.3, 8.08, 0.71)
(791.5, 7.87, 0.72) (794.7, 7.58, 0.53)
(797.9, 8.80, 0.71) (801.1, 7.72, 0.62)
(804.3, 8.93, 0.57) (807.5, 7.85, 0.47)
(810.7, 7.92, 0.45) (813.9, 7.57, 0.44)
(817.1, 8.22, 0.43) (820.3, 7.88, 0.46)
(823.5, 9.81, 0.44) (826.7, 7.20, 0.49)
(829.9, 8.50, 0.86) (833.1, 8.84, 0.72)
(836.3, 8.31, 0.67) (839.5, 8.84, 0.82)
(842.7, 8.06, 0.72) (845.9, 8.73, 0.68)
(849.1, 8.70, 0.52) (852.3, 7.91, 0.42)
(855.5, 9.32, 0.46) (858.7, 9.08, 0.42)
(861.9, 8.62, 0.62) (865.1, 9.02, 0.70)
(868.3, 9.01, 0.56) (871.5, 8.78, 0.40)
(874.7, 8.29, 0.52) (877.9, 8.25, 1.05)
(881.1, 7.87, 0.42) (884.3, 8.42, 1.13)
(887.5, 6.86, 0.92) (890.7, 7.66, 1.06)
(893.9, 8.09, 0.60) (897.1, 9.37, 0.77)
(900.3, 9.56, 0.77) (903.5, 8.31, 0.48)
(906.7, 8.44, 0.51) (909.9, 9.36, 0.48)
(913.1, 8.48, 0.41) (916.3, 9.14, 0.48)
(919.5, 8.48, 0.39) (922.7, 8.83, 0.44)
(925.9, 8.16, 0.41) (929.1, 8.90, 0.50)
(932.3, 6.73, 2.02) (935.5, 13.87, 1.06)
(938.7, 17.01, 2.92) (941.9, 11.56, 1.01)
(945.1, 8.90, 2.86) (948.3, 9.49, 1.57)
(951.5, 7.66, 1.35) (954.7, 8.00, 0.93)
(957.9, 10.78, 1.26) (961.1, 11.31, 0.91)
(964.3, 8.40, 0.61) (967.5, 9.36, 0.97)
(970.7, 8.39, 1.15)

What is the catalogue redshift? 0.43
